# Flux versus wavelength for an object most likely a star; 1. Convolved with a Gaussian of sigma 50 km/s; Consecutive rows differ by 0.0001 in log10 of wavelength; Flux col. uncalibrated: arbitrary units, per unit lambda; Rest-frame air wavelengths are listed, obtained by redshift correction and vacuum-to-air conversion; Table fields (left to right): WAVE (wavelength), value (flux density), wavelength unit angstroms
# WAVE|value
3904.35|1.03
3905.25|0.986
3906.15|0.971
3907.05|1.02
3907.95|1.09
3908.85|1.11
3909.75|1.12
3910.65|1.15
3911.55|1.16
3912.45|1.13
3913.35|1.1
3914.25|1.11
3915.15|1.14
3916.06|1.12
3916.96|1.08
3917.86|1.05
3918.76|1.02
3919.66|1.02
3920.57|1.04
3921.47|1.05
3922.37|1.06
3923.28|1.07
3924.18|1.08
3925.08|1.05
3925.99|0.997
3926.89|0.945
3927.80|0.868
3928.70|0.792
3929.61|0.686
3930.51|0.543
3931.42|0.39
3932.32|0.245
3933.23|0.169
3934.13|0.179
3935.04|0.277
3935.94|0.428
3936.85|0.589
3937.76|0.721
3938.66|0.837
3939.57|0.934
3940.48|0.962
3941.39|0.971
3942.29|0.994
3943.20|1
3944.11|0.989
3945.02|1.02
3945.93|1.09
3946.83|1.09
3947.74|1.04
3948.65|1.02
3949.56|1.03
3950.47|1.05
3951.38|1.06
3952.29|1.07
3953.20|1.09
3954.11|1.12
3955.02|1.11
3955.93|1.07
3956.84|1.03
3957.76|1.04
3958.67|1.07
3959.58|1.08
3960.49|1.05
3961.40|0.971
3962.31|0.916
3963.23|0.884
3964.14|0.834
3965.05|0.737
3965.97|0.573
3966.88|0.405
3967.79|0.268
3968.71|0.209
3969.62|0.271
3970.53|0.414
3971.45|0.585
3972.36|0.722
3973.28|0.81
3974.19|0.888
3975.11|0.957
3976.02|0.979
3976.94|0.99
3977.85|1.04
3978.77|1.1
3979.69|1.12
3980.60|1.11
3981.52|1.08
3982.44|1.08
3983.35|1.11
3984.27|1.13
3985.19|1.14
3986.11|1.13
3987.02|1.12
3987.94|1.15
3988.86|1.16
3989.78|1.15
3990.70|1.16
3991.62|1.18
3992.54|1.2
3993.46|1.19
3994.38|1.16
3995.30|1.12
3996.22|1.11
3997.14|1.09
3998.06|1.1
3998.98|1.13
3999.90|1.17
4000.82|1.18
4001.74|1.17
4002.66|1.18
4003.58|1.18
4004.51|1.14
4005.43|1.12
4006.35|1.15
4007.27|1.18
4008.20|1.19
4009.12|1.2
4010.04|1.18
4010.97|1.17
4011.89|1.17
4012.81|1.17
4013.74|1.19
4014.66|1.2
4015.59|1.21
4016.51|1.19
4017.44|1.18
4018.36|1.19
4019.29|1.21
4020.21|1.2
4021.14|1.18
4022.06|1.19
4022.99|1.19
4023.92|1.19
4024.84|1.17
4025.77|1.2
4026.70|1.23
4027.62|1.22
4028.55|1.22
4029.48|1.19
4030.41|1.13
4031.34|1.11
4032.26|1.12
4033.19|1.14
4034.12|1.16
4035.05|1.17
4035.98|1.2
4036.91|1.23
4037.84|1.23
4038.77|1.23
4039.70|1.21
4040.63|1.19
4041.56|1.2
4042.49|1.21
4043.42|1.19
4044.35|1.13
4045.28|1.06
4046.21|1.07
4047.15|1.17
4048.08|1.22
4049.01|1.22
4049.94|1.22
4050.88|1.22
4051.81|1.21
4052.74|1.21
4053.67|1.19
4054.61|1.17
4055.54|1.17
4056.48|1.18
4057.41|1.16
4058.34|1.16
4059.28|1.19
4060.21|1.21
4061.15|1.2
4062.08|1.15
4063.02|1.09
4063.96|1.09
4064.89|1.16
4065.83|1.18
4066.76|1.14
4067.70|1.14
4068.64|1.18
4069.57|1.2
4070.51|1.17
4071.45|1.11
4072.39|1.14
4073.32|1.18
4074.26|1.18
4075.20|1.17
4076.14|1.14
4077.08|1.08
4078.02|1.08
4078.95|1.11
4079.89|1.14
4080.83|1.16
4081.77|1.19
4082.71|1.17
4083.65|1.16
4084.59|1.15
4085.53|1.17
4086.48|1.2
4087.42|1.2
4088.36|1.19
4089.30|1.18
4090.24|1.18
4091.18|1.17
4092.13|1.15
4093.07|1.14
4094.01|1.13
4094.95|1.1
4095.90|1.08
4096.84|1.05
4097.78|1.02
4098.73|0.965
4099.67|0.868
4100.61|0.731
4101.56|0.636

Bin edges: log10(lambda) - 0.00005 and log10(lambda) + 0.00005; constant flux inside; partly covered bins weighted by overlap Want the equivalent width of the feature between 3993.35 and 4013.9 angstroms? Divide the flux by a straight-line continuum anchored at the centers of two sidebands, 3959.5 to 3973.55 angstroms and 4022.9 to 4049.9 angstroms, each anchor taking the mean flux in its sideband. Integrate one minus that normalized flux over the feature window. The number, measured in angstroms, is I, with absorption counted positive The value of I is -4.9 angstroms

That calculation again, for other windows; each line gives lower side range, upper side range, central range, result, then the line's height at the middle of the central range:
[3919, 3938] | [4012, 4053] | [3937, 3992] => -4.1 angstroms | 0.885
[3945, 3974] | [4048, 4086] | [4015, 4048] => -3.6 angstroms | 1.07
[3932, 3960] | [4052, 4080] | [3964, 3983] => 3.6 angstroms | 0.948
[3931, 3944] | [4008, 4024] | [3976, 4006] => -3.5 angstroms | 1.01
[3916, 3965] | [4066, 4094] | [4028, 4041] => -1.3 angstroms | 1.07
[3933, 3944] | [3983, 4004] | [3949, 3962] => -3.5 angstroms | 0.833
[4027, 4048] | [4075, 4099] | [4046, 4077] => -0.4 angstroms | 1.15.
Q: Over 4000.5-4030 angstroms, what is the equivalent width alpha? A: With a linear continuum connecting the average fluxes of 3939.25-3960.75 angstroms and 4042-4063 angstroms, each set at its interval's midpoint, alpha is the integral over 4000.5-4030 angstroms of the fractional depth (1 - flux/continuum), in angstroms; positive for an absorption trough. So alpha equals -1.5 angstroms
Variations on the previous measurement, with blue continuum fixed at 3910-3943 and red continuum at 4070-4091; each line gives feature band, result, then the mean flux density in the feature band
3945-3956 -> -1.9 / 1.07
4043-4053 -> -0.7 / 1.17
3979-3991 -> -1.9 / 1.13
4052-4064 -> -0.6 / 1.17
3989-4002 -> -2.0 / 1.15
